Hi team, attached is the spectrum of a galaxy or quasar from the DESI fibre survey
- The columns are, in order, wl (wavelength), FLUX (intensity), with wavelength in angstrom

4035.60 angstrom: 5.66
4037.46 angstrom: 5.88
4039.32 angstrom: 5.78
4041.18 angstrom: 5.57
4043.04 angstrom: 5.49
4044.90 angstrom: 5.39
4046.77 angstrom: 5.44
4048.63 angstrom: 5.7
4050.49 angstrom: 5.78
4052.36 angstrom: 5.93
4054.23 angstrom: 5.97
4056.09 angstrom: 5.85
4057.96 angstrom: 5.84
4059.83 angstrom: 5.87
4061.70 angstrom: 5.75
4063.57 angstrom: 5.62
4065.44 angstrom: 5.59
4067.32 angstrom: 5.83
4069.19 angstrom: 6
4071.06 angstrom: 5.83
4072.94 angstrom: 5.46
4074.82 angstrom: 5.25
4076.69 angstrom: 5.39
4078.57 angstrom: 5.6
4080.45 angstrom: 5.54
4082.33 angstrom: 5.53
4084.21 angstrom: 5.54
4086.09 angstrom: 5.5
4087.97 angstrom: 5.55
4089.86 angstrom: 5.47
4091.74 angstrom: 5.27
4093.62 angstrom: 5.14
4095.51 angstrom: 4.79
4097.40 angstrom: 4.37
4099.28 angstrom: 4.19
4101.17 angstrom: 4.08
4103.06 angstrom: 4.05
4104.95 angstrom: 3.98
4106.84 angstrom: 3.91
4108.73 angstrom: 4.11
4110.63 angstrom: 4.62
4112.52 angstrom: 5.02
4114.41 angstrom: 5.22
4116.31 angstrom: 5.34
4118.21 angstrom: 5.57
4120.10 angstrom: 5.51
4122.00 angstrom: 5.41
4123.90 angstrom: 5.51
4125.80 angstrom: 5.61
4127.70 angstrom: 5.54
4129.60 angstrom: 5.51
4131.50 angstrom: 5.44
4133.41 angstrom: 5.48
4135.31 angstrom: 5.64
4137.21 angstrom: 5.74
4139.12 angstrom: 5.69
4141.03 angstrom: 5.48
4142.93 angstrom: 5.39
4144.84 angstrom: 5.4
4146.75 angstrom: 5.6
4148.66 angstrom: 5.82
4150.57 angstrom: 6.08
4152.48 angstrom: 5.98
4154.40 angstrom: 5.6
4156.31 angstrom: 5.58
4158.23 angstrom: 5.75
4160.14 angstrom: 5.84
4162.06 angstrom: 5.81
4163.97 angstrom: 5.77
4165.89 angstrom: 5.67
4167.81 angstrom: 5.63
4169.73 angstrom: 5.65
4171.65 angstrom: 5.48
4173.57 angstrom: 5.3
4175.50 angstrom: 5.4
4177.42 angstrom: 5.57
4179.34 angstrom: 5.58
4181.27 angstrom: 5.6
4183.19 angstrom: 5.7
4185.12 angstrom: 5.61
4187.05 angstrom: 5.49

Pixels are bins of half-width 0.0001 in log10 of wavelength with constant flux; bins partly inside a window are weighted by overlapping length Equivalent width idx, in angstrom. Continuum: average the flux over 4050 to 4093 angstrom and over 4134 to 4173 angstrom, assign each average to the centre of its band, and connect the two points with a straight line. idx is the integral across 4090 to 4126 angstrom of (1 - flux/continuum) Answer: 5.3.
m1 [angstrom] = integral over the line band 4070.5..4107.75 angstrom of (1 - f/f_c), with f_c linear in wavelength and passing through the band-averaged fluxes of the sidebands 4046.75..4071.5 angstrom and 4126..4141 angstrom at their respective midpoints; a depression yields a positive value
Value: 4.6 angstrom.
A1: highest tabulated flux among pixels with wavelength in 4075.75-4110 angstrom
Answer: 5.6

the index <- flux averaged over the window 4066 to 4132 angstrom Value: 5.16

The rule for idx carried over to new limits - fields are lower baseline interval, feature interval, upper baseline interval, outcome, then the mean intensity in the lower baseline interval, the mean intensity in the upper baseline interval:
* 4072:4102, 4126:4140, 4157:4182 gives -0.41 angstrom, 5.17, 5.62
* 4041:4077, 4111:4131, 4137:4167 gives 1.03 angstrom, 5.69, 5.7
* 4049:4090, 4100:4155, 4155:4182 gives 3.80 angstrom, 5.67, 5.62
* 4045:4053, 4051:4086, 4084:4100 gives -1.82 angstrom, 5.67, 5.08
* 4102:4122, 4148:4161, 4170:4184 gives -1.35 angstrom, 4.76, 5.52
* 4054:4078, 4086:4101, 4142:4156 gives 1.95 angstrom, 5.7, 5.69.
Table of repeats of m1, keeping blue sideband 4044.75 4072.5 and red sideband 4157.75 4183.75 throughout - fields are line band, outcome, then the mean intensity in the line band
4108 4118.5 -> 1.4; 4.96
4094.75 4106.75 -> 3.2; 4.21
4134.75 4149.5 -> 0.2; 5.59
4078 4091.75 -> 0.5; 5.51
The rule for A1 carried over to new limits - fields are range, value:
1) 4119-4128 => 5.61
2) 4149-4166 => 6.08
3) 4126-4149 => 5.82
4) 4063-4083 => 6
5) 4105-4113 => 5.02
